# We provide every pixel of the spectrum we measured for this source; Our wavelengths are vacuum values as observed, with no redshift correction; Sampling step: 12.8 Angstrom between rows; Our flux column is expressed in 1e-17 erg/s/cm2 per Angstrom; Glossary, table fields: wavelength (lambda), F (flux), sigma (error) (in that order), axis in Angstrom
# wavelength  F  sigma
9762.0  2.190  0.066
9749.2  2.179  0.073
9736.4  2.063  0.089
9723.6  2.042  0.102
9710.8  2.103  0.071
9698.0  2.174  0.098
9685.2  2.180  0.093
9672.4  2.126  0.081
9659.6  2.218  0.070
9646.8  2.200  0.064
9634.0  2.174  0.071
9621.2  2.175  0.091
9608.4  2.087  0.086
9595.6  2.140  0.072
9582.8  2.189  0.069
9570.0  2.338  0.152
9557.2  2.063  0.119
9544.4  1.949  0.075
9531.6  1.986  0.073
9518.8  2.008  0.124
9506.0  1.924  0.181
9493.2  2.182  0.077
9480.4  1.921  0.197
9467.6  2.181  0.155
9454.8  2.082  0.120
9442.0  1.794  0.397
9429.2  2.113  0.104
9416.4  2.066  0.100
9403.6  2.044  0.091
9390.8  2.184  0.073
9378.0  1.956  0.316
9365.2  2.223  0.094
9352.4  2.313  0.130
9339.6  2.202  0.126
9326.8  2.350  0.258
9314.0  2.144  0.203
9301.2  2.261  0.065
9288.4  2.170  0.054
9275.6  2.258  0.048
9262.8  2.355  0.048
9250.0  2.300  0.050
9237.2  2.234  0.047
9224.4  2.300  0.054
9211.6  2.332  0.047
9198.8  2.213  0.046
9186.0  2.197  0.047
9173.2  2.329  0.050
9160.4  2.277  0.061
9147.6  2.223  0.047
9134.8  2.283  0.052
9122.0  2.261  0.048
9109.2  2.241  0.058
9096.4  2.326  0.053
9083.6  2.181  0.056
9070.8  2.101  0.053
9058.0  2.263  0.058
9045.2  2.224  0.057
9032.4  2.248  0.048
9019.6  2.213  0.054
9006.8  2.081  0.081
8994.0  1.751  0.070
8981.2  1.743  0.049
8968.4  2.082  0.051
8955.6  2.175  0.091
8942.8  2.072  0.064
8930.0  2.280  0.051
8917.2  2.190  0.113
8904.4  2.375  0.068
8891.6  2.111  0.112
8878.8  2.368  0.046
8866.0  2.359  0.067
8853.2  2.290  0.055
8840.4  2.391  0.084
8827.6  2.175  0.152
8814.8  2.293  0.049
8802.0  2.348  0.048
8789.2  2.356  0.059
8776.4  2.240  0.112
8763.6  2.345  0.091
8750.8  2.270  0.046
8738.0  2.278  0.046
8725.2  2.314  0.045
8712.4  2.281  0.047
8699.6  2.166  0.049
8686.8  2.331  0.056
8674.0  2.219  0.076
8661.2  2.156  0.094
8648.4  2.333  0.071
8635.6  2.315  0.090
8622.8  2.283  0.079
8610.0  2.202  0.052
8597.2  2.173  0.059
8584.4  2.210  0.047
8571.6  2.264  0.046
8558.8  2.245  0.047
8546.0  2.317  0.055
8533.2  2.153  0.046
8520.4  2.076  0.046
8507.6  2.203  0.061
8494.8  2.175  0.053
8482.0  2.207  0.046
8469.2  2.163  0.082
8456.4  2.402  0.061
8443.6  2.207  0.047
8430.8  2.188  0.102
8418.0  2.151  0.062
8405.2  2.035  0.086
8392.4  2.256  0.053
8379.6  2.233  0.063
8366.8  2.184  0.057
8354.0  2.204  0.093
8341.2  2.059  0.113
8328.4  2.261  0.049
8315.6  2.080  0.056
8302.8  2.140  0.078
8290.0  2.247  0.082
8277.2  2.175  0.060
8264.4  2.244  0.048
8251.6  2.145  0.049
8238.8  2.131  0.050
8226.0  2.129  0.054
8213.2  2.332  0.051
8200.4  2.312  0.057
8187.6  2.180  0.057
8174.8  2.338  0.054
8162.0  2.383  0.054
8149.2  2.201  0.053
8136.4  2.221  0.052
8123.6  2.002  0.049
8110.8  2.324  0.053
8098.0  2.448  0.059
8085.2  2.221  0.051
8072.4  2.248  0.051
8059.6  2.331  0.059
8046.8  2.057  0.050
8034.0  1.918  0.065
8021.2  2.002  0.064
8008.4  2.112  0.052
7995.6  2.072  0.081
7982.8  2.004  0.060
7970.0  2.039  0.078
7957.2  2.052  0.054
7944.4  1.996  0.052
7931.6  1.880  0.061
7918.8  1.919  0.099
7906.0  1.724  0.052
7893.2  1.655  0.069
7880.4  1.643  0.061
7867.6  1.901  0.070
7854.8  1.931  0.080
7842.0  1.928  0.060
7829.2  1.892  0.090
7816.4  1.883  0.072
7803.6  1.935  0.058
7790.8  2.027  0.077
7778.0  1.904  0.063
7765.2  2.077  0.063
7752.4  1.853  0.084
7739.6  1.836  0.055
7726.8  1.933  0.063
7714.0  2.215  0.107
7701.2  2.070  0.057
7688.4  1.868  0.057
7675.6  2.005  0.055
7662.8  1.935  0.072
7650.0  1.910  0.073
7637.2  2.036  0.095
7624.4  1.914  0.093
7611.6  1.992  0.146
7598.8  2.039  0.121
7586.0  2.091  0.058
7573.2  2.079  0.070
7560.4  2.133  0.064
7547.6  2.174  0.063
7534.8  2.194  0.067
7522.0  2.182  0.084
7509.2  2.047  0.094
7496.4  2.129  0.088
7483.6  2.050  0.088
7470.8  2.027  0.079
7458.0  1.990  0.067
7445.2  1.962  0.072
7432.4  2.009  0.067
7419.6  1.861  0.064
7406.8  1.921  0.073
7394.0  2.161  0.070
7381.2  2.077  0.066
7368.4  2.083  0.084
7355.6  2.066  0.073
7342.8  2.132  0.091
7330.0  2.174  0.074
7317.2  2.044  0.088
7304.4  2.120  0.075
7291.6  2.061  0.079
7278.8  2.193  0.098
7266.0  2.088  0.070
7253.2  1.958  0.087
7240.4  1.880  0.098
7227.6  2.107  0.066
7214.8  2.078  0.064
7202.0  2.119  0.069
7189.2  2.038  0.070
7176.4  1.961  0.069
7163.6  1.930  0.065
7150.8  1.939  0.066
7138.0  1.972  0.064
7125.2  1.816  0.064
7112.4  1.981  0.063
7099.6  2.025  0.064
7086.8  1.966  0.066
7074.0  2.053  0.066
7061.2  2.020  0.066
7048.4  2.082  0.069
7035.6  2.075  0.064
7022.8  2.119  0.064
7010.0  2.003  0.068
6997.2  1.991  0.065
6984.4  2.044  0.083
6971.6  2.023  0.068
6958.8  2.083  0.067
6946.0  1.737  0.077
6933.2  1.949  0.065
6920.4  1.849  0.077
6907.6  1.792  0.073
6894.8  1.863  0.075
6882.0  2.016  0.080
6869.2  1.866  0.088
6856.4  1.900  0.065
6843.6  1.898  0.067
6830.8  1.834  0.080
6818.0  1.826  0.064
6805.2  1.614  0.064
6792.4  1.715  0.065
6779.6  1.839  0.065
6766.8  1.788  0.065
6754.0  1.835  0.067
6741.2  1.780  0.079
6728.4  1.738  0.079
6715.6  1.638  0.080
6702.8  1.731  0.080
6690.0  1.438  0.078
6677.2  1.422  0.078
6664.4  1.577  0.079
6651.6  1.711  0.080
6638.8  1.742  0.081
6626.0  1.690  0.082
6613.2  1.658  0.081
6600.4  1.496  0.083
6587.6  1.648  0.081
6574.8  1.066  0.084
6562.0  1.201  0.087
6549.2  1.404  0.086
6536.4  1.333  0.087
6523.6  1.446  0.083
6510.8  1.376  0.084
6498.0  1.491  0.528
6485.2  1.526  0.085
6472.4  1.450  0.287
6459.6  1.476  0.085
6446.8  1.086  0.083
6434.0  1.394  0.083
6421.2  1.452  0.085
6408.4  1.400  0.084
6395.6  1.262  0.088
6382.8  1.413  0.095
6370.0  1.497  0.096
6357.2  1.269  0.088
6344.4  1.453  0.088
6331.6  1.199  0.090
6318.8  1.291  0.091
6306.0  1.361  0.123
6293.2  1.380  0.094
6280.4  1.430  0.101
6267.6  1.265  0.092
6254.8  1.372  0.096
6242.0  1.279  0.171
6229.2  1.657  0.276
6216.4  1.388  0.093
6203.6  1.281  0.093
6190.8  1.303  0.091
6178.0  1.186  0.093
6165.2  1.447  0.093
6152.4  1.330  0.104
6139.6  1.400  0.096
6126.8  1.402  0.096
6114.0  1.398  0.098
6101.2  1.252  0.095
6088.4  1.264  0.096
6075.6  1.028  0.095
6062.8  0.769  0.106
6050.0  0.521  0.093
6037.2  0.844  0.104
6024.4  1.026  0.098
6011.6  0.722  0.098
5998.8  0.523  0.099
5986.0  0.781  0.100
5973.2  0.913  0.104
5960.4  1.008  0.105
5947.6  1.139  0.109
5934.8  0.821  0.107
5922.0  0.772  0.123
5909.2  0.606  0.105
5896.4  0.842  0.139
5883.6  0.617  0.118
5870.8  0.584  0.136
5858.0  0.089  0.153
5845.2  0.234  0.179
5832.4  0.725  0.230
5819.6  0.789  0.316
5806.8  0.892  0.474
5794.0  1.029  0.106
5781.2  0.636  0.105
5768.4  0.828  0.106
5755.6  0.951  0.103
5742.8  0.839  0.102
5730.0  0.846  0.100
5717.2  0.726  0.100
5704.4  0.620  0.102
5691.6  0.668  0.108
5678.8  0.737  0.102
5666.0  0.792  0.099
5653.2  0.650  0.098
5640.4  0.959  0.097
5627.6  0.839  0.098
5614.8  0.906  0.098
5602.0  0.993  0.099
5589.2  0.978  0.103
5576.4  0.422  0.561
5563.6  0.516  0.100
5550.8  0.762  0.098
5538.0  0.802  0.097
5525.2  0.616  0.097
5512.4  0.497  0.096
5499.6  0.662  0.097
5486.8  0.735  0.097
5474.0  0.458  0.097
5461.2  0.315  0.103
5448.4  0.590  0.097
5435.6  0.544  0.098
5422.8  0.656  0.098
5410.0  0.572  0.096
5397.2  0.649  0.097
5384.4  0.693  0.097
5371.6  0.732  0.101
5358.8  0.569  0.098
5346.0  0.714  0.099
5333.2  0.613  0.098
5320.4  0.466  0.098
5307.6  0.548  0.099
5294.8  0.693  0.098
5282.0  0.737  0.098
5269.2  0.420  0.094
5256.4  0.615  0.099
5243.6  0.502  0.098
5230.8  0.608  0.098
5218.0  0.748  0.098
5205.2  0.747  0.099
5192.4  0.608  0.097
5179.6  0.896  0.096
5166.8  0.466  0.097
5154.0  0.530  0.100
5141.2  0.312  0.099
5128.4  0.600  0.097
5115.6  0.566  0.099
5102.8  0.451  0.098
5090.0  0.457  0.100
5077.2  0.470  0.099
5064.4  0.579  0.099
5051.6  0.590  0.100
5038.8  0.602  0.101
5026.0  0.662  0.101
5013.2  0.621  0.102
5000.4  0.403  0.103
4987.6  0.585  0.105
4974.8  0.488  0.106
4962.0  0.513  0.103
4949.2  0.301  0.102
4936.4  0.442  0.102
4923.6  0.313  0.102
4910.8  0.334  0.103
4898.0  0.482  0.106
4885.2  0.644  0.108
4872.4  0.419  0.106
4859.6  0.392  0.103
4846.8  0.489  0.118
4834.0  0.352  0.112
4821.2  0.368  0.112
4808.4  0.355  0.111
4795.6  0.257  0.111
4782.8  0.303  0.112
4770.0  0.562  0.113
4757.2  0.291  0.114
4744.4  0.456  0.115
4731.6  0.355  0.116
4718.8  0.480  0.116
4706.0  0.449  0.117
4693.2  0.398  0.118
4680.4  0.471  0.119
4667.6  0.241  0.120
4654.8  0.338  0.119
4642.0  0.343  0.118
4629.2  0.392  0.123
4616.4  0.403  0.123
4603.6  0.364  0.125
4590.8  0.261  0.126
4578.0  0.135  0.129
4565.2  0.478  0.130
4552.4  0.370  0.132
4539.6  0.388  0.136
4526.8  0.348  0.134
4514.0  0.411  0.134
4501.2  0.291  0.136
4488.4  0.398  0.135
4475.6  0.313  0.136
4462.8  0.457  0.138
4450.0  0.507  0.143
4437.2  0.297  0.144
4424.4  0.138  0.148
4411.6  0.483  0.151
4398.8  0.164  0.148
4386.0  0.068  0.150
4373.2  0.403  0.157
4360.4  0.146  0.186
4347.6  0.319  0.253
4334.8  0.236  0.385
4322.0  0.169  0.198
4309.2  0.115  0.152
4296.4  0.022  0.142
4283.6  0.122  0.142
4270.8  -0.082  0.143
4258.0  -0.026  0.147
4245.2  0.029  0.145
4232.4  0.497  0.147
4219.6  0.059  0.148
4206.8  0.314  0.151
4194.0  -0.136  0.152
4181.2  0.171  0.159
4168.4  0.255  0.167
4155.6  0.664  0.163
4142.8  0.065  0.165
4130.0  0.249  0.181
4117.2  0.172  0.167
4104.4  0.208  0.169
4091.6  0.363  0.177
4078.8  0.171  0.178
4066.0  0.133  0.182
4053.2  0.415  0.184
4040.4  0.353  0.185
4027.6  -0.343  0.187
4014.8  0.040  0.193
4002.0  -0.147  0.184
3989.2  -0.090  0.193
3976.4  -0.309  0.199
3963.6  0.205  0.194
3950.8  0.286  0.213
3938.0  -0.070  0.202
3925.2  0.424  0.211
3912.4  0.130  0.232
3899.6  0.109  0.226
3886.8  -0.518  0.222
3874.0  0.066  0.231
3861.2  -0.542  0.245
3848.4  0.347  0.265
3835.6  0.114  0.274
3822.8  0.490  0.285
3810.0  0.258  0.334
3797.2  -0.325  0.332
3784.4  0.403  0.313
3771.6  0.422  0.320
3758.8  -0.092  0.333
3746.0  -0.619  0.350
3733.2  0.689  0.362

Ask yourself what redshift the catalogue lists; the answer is 0.525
